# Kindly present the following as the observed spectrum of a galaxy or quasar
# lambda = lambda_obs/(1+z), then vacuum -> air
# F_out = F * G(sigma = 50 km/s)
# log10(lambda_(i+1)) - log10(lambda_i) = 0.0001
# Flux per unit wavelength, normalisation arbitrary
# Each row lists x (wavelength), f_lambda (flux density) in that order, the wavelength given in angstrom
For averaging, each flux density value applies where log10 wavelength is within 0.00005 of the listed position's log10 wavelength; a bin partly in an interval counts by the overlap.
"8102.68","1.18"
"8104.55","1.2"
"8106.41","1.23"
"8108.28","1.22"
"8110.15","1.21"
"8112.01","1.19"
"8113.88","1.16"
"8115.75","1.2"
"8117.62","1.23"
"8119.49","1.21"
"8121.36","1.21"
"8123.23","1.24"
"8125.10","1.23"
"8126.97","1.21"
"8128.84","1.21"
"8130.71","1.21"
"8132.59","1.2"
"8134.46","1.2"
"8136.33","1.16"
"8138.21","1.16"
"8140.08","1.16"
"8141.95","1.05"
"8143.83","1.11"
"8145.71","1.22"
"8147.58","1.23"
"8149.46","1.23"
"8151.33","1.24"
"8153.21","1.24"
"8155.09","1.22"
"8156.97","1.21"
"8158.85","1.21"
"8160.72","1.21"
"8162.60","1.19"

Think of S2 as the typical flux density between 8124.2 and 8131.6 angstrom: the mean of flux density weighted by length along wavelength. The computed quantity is 1.22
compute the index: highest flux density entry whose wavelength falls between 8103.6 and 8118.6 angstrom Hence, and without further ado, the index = 1.23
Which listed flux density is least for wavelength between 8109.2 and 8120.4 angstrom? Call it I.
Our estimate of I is 1.16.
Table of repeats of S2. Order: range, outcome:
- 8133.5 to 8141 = 1.17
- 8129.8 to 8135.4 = 1.2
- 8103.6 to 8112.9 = 1.21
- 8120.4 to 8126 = 1.23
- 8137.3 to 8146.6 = 1.14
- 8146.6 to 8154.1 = 1.24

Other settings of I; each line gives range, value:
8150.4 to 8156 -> 1.22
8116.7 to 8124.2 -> 1.21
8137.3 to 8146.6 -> 1.05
